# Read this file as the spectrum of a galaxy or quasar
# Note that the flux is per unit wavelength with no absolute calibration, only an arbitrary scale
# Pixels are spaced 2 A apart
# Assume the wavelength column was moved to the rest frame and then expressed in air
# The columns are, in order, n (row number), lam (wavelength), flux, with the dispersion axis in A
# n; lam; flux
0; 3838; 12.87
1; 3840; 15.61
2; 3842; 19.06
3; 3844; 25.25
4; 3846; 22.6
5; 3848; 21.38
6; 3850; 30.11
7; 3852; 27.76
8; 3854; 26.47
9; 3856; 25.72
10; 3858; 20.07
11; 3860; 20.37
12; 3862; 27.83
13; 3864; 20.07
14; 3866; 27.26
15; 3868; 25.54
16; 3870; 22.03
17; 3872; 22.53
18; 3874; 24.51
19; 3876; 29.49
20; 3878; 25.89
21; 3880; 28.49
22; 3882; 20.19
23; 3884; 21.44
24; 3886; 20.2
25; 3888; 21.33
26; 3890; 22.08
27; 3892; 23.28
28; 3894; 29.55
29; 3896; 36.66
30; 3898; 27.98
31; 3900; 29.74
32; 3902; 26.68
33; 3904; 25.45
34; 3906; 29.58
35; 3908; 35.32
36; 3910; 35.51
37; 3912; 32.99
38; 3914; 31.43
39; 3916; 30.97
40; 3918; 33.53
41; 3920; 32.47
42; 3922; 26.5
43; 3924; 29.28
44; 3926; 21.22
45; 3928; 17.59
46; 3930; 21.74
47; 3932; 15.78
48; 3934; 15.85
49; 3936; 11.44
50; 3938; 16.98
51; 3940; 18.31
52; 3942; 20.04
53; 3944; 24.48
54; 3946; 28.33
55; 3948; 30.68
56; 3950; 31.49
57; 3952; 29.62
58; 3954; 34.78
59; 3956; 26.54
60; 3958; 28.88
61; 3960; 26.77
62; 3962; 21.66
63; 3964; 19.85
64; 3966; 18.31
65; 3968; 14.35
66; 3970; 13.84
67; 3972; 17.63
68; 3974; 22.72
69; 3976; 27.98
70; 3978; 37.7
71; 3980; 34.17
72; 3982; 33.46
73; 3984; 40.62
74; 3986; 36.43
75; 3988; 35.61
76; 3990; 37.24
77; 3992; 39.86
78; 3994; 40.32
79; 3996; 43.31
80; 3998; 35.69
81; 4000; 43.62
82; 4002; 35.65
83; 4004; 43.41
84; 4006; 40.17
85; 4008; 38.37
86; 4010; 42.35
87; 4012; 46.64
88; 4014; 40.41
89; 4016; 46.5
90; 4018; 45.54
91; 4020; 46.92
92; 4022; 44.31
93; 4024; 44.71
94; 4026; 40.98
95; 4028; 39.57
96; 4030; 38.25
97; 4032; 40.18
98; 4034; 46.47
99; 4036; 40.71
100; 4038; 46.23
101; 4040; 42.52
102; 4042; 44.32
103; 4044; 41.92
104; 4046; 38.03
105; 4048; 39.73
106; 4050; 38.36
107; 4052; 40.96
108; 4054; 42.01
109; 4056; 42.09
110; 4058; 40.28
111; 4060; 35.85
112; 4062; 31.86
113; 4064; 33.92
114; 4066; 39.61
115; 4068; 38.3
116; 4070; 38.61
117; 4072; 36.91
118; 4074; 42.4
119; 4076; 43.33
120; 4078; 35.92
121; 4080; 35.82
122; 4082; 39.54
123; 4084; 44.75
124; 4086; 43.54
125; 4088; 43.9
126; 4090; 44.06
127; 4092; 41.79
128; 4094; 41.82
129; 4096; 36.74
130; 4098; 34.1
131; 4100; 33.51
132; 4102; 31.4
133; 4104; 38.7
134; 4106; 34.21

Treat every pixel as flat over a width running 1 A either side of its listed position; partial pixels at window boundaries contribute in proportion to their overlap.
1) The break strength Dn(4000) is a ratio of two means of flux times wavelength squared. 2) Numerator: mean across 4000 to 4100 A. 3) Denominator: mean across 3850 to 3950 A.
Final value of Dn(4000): 1.73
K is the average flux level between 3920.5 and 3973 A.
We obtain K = 22.5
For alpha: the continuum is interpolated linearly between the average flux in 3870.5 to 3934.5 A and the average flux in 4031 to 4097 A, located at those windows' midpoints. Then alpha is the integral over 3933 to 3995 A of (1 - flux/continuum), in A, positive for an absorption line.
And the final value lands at 9.8 A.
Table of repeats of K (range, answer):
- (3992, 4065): 41.2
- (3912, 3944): 23.2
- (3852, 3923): 26.8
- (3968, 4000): 32.8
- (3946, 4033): 34.7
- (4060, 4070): 36.2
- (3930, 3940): 16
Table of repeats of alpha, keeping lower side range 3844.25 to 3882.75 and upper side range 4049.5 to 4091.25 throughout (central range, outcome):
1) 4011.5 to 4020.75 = -2.4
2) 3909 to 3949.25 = 6.2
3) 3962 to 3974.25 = 5.5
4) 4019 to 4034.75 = -2.6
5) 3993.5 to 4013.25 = -3.5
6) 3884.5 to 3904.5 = 0.6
